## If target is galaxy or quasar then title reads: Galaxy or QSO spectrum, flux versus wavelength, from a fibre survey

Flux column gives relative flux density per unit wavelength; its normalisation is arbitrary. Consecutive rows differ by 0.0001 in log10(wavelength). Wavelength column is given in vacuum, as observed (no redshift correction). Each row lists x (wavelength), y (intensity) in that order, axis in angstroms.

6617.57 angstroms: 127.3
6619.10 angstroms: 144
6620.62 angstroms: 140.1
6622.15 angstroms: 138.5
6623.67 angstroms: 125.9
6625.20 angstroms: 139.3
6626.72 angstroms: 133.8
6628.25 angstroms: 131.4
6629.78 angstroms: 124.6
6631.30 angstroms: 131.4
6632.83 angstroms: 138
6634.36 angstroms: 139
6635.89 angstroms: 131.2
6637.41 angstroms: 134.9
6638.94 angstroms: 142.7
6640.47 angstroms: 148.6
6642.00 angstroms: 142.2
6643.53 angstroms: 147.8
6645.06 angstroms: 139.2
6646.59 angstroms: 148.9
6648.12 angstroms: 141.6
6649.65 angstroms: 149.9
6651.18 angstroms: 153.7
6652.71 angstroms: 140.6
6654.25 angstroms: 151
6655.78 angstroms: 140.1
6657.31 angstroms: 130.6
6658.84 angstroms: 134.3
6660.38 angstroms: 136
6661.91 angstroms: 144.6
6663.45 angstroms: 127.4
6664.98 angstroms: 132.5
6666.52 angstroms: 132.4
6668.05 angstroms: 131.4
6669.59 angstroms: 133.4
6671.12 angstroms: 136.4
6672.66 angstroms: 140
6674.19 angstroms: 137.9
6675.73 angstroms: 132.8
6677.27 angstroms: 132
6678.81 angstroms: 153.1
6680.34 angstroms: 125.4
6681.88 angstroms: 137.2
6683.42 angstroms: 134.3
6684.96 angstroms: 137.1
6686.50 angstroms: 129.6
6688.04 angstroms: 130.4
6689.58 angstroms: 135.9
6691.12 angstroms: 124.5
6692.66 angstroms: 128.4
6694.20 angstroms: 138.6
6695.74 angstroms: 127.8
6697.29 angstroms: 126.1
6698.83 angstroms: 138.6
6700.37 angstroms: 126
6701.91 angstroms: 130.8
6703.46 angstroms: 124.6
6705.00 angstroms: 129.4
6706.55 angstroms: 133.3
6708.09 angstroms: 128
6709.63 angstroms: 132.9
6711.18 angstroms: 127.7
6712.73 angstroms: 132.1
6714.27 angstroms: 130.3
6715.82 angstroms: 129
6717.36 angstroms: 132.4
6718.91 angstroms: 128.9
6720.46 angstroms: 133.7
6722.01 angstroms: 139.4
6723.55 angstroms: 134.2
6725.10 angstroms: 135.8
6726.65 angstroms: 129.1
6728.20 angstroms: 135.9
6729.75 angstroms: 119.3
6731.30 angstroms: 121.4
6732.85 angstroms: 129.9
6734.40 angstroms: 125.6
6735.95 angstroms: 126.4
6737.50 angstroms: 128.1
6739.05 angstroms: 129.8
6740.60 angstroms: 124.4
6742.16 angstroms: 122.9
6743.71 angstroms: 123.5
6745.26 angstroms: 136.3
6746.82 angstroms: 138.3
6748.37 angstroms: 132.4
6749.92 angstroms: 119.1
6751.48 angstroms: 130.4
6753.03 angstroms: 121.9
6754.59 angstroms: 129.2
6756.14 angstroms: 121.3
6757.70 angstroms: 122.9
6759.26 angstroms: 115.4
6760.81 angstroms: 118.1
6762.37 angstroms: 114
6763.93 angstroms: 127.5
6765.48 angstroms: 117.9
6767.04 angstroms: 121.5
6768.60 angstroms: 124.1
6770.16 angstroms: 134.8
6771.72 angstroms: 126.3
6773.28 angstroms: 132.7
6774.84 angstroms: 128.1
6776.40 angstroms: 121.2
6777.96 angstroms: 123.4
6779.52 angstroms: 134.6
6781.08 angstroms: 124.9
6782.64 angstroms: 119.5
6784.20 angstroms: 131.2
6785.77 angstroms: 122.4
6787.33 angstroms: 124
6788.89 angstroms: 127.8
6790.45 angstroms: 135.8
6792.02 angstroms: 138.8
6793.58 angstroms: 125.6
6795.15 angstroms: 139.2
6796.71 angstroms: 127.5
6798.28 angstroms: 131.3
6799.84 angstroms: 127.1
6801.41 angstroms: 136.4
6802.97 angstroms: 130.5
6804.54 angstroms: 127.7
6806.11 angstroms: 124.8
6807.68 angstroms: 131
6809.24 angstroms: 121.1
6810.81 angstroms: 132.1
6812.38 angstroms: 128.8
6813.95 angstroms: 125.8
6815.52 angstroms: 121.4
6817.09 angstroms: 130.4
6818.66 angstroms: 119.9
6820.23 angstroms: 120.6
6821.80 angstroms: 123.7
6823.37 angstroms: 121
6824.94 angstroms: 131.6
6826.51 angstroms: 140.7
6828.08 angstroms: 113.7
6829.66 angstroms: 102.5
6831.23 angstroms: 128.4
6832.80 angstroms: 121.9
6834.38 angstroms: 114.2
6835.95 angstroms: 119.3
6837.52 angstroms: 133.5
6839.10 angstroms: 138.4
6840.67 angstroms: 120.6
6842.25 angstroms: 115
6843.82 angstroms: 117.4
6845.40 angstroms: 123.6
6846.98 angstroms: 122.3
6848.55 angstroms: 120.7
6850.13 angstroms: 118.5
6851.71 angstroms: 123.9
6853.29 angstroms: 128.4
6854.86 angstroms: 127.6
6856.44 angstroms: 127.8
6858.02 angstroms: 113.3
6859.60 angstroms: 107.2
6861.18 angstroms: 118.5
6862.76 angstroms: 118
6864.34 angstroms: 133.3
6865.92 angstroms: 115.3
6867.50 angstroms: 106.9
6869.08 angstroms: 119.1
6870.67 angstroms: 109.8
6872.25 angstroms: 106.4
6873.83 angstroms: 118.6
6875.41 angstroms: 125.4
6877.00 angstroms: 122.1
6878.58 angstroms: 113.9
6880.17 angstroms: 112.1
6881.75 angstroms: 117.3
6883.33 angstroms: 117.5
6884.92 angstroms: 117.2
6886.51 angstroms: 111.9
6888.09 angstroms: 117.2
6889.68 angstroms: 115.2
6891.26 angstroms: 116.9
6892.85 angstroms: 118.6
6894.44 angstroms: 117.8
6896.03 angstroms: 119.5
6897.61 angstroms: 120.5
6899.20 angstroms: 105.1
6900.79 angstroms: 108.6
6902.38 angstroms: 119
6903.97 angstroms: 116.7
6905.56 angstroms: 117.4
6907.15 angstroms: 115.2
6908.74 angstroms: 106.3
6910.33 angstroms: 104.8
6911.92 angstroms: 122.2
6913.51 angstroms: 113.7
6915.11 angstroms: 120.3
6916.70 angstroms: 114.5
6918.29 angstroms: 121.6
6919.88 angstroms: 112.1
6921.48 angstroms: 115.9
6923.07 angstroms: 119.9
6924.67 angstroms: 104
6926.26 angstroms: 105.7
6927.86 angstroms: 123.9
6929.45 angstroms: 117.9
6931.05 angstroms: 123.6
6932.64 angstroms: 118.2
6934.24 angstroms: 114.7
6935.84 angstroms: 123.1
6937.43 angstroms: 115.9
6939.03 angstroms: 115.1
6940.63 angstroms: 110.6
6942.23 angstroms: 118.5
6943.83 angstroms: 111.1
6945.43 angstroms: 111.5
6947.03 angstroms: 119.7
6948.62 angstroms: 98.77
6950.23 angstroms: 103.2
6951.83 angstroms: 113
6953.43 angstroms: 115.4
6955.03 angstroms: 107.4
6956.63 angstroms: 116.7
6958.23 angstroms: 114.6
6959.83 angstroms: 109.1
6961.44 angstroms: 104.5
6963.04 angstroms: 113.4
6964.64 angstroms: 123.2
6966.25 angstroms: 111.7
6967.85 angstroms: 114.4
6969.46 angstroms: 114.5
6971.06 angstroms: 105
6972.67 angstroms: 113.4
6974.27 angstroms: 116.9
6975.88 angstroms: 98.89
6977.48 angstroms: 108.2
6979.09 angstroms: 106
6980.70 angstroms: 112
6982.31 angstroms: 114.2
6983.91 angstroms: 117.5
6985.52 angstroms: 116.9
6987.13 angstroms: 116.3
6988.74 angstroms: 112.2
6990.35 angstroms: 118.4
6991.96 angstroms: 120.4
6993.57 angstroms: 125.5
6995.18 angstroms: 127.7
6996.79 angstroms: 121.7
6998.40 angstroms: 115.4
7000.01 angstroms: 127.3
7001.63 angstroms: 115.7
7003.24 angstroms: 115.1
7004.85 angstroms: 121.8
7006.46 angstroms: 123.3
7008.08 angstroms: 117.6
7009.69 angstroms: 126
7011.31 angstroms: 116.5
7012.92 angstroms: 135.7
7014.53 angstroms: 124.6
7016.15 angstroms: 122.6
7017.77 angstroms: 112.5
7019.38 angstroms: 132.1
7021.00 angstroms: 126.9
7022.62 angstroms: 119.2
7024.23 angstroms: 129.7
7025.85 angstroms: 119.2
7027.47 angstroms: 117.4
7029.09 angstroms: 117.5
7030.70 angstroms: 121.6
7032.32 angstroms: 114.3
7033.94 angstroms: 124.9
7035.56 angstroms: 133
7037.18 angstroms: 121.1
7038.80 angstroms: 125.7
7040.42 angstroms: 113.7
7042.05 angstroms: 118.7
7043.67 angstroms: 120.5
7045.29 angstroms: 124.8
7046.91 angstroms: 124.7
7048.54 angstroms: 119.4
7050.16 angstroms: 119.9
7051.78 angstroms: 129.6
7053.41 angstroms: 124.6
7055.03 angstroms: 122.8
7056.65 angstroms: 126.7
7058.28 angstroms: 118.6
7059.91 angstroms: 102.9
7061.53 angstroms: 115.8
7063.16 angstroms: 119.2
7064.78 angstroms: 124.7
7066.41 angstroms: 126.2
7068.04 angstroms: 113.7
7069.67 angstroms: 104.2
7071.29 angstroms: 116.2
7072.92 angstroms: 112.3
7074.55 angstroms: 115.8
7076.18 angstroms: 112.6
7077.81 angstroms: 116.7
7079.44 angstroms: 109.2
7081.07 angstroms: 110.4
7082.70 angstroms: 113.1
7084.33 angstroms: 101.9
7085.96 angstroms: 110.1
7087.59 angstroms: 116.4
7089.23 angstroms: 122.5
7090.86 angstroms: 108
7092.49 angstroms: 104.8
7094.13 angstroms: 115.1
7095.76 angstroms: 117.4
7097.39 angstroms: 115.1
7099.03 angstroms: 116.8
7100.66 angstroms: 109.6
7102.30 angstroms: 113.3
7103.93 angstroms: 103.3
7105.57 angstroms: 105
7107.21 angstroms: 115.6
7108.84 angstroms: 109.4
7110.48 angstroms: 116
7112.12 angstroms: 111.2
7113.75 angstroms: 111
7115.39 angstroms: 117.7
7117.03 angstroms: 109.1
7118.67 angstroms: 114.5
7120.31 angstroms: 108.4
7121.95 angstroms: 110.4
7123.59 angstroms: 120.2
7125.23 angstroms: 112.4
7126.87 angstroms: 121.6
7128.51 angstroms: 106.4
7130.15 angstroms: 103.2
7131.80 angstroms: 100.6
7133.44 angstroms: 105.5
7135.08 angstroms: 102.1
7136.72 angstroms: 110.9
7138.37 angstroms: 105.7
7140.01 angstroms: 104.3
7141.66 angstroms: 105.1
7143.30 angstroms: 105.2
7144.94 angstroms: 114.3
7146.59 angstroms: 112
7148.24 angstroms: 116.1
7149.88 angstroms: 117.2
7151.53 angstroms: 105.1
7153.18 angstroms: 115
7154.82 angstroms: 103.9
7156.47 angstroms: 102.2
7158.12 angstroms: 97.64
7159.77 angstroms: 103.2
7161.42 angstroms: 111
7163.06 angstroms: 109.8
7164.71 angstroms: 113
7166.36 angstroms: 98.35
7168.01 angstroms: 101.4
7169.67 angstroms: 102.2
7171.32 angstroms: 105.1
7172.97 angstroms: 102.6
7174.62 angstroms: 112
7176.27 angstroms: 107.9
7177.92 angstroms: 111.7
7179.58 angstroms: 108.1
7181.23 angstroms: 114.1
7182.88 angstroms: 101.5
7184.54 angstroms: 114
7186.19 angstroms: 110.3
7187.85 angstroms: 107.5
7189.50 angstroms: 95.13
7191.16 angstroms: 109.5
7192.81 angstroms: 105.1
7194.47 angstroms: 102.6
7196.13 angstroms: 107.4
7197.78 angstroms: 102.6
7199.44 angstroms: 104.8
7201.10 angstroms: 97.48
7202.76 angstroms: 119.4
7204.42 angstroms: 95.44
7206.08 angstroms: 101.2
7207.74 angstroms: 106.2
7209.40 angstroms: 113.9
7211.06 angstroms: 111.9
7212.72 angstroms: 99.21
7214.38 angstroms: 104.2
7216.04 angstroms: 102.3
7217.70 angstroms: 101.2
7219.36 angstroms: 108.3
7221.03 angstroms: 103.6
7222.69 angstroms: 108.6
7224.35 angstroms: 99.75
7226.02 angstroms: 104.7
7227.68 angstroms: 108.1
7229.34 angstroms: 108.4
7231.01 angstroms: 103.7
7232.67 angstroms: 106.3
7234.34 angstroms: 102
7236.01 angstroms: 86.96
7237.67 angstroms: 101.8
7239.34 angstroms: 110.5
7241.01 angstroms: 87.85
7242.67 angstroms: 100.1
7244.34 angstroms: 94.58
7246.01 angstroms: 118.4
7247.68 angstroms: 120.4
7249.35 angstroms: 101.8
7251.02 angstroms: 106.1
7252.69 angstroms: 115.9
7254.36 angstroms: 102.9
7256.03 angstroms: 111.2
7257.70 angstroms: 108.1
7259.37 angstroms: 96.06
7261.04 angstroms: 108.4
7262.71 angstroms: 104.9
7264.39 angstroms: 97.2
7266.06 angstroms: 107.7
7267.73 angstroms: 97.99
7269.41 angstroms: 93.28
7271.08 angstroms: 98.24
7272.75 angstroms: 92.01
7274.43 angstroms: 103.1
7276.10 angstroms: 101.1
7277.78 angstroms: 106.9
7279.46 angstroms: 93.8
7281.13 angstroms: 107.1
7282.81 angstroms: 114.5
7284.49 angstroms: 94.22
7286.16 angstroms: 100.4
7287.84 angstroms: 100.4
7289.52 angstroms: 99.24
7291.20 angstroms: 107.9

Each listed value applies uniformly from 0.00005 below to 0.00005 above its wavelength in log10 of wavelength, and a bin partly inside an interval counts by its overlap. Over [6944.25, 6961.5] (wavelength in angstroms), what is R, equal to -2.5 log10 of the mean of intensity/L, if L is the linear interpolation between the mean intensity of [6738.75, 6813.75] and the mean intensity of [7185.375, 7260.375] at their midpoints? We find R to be 0.07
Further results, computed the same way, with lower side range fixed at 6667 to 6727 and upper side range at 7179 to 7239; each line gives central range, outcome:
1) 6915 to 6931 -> 0.04 mag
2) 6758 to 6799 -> 0.01 mag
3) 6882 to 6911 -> 0.06 mag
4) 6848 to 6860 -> 0.02 mag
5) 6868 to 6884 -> 0.06 mag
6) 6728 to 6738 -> 0.04 mag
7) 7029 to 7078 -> -0.06 mag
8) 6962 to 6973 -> 0.04 mag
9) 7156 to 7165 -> 0.02 mag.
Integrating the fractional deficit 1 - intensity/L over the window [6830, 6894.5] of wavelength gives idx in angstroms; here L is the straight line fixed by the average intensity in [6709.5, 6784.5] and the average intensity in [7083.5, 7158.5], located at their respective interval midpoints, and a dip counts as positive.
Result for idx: 1.51 angstroms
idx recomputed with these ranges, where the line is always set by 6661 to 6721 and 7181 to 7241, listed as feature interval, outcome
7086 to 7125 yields -0.81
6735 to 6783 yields 1.22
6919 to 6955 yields 1.59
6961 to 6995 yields 0.94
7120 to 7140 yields 0.04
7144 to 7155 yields -0.45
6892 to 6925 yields 1.57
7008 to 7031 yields -1.58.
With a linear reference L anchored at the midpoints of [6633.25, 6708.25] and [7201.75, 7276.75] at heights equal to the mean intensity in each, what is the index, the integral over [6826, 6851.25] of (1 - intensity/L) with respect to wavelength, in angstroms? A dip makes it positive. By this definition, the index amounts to 0.98 angstroms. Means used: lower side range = 136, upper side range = 104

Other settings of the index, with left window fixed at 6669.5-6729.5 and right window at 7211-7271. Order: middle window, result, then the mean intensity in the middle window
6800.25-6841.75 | 0.3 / 125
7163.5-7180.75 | 0.2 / 106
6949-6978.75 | 1.9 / 111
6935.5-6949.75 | 0.8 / 113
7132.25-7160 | 0.4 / 107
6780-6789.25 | 0.2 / 125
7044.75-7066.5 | -1.4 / 121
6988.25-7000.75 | -0.5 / 121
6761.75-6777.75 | 0.5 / 125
